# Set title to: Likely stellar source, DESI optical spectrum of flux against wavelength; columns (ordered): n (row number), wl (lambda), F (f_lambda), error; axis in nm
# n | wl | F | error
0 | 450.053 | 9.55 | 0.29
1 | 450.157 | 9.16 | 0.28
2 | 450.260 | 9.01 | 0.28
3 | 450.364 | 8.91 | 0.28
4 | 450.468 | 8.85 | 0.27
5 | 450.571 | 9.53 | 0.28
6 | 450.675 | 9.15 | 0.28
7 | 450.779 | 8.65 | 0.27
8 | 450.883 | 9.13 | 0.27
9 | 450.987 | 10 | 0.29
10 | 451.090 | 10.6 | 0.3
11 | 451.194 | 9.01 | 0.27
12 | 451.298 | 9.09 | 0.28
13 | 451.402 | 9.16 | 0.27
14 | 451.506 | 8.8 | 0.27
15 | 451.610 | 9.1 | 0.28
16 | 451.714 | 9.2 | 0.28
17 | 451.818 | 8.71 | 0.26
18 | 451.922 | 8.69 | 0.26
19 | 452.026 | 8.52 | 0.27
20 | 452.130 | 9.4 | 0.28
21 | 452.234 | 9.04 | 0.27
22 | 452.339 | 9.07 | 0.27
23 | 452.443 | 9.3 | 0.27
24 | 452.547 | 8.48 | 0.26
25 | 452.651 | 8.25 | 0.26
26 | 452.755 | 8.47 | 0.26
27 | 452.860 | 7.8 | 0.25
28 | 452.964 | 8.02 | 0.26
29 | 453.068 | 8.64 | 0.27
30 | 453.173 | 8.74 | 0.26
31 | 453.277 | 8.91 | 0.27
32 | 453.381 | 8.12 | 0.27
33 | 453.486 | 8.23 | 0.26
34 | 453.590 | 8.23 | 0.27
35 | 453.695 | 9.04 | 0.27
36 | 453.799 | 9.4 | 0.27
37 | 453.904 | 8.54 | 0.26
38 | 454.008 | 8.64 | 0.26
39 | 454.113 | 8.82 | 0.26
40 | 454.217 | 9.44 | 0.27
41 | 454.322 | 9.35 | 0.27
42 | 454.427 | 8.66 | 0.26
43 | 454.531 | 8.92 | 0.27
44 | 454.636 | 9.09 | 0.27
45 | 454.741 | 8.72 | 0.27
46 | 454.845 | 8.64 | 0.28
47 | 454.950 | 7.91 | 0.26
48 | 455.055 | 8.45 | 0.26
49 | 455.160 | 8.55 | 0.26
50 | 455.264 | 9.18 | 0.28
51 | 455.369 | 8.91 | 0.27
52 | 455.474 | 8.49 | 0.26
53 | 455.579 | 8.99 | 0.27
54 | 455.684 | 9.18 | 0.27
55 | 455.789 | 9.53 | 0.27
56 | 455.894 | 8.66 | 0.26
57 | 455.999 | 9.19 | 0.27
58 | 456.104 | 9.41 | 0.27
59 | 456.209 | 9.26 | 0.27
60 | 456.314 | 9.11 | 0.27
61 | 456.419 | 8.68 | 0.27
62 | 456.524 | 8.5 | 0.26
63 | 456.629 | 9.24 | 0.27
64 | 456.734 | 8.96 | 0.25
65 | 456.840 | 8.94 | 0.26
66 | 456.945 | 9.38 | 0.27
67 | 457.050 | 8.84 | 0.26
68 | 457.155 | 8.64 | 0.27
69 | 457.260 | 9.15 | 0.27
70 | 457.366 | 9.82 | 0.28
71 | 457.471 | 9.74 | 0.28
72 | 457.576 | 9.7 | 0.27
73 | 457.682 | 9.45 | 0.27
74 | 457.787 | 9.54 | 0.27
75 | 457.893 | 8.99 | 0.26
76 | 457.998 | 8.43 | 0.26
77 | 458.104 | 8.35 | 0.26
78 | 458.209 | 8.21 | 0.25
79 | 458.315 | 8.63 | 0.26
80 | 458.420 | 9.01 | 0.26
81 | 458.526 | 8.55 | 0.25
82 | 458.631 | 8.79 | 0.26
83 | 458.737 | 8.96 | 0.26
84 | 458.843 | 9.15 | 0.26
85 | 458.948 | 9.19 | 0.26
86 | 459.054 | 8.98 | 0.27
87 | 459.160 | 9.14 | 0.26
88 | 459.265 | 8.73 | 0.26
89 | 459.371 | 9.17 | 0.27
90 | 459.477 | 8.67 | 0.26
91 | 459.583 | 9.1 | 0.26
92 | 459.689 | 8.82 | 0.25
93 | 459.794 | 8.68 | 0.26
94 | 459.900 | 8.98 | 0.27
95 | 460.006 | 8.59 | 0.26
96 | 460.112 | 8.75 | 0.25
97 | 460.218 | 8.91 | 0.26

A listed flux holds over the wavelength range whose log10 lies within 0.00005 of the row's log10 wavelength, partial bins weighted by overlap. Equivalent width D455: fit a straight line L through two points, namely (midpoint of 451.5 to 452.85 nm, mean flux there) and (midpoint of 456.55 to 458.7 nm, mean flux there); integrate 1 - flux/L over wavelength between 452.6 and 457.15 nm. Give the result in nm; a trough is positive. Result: 0.06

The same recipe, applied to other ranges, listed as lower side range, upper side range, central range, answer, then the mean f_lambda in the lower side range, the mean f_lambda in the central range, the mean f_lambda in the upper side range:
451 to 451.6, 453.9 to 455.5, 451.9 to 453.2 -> 0.07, 9.37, 8.64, 8.78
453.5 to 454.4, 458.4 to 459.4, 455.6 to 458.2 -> -0.05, 8.89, 9.1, 8.96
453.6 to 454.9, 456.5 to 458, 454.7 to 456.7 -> 0.04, 8.91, 8.88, 9.19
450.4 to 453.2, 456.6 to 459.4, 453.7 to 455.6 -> 0.03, 8.94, 8.82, 9.02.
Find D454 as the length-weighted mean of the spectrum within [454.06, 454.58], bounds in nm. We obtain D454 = 9.04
